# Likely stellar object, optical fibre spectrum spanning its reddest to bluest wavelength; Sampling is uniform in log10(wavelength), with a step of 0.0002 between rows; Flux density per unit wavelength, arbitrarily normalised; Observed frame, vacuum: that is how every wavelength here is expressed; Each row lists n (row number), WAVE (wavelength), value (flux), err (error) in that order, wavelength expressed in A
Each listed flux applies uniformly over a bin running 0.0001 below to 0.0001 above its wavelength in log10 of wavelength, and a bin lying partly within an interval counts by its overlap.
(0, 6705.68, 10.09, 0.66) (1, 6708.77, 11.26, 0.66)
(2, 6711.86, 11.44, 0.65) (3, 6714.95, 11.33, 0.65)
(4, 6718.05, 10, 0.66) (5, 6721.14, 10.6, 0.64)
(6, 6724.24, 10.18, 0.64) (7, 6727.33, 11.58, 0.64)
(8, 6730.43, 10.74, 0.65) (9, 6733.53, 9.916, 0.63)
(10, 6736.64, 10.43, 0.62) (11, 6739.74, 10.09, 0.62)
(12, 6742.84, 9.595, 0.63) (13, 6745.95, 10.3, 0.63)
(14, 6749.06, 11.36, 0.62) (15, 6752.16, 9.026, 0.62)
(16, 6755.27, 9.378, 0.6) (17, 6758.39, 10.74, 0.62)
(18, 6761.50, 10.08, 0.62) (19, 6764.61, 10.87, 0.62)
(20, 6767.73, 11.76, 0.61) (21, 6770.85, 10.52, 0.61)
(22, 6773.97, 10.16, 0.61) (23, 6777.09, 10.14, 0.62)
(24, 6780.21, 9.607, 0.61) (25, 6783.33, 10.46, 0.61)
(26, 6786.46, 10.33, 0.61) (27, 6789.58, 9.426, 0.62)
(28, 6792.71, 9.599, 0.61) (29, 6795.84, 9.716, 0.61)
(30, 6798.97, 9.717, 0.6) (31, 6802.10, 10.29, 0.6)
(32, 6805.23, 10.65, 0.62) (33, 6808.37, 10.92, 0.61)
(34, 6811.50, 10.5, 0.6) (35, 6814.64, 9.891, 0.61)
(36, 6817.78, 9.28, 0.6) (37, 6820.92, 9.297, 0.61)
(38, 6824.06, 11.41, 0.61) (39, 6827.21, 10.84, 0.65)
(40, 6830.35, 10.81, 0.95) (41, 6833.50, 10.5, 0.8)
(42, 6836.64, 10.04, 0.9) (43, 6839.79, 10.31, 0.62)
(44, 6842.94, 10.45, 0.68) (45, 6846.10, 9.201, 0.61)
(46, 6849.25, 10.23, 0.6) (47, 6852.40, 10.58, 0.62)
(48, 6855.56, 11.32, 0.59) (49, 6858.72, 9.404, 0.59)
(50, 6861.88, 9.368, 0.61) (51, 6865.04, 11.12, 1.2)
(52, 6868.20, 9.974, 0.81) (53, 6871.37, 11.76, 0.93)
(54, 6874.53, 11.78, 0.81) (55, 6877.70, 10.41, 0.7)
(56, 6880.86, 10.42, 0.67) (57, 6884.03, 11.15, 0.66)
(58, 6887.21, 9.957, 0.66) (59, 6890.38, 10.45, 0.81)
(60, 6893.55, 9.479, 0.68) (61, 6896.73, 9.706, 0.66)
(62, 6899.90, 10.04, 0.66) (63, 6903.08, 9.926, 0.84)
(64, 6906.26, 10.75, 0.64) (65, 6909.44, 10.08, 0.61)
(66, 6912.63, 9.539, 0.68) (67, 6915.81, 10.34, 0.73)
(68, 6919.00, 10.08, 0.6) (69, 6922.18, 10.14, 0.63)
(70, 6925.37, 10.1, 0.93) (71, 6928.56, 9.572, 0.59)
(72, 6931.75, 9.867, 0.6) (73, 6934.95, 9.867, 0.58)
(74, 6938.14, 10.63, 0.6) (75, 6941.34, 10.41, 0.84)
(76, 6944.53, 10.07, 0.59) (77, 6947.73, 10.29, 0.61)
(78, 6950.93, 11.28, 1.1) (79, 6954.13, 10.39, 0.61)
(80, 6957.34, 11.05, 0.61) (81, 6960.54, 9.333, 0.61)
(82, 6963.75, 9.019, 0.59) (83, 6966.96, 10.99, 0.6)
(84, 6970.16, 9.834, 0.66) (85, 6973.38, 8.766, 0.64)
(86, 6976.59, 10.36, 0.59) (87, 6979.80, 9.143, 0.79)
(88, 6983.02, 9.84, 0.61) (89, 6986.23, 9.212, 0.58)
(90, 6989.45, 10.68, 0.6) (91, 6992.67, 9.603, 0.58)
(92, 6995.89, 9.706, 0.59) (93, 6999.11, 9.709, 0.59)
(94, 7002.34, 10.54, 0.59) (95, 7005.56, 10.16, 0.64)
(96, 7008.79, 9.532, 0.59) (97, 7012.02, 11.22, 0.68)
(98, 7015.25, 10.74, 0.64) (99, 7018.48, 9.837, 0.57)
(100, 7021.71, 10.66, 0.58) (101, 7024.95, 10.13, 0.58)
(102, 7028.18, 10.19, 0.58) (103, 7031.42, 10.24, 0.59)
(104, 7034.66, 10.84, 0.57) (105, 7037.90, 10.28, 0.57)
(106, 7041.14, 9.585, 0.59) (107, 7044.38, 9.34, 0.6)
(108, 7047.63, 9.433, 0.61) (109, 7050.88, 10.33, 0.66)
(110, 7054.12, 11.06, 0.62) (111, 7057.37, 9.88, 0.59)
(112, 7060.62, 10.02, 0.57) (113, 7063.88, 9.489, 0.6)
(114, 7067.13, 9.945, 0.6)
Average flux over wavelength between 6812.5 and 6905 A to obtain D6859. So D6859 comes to 10.3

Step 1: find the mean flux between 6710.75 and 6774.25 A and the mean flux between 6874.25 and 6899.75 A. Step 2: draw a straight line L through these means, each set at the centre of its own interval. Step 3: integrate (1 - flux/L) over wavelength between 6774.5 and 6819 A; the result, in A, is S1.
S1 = 1.6 A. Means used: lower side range 10.5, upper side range 10.3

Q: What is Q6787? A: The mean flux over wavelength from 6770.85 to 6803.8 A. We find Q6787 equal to 9.98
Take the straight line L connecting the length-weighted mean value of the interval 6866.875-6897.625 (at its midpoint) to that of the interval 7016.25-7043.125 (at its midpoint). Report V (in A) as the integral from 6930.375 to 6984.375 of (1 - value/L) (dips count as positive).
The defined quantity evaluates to 1.59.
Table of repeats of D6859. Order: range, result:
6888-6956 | 10.1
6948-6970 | 10.3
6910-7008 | 10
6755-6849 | 10.2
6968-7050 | 9.99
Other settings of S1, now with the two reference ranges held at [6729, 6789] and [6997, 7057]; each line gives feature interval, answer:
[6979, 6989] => 0.6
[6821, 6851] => -0.3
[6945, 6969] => -0.2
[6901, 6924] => 0.3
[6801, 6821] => 0.2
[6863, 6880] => -1.2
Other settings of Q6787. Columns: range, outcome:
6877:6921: 10.2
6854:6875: 10.6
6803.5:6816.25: 10.5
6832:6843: 10.3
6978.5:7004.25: 9.82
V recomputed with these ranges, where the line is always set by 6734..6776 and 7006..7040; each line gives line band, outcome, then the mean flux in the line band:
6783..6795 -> 0.5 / 9.88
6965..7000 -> 1.8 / 9.8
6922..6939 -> 0.6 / 9.99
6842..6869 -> 0.4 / 10.2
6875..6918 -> 0.5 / 10.2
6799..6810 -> -0.2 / 10.5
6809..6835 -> 0.0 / 10.3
